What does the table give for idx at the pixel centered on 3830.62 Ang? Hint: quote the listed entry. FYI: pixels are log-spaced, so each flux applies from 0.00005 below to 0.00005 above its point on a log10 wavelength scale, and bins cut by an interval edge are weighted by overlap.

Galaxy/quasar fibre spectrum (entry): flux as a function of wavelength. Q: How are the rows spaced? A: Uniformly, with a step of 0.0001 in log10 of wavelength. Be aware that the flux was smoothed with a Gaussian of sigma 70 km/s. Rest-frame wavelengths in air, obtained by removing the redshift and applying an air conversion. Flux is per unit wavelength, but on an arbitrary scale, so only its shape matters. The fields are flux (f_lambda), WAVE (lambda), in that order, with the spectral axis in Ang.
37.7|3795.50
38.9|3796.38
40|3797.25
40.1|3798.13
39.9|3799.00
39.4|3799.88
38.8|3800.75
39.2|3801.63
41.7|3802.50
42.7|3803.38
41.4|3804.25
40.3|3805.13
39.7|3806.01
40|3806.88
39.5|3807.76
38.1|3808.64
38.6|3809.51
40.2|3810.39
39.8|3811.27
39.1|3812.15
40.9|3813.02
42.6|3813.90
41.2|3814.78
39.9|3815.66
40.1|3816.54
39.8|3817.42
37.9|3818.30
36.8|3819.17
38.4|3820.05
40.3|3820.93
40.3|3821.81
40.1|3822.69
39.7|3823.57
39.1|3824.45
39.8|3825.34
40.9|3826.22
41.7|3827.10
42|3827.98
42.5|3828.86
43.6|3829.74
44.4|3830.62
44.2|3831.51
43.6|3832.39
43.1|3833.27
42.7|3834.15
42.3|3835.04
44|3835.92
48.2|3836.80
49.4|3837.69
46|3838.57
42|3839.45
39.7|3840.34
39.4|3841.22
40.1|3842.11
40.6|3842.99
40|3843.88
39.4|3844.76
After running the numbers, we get 44.4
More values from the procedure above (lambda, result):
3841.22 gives 39.4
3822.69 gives 40.1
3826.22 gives 40.9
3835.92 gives 44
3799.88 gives 39.4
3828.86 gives 42.5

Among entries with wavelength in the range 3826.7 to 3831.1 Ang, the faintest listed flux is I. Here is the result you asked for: 41.7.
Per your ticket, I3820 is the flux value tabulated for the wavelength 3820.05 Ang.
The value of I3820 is 38.4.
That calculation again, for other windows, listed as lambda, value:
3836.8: 48.2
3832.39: 43.6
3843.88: 40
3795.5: 37.7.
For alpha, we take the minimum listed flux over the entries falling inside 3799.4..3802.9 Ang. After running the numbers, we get 38.8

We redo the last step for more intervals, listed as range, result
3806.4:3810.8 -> 38.1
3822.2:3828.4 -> 39.1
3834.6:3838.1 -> 42.3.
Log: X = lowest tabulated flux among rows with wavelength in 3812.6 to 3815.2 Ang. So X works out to 40.9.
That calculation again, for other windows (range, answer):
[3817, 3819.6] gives 36.8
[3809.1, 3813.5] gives 38.6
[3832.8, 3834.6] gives 42.7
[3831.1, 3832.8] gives 43.6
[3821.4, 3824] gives 39.7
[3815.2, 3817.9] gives 39.8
